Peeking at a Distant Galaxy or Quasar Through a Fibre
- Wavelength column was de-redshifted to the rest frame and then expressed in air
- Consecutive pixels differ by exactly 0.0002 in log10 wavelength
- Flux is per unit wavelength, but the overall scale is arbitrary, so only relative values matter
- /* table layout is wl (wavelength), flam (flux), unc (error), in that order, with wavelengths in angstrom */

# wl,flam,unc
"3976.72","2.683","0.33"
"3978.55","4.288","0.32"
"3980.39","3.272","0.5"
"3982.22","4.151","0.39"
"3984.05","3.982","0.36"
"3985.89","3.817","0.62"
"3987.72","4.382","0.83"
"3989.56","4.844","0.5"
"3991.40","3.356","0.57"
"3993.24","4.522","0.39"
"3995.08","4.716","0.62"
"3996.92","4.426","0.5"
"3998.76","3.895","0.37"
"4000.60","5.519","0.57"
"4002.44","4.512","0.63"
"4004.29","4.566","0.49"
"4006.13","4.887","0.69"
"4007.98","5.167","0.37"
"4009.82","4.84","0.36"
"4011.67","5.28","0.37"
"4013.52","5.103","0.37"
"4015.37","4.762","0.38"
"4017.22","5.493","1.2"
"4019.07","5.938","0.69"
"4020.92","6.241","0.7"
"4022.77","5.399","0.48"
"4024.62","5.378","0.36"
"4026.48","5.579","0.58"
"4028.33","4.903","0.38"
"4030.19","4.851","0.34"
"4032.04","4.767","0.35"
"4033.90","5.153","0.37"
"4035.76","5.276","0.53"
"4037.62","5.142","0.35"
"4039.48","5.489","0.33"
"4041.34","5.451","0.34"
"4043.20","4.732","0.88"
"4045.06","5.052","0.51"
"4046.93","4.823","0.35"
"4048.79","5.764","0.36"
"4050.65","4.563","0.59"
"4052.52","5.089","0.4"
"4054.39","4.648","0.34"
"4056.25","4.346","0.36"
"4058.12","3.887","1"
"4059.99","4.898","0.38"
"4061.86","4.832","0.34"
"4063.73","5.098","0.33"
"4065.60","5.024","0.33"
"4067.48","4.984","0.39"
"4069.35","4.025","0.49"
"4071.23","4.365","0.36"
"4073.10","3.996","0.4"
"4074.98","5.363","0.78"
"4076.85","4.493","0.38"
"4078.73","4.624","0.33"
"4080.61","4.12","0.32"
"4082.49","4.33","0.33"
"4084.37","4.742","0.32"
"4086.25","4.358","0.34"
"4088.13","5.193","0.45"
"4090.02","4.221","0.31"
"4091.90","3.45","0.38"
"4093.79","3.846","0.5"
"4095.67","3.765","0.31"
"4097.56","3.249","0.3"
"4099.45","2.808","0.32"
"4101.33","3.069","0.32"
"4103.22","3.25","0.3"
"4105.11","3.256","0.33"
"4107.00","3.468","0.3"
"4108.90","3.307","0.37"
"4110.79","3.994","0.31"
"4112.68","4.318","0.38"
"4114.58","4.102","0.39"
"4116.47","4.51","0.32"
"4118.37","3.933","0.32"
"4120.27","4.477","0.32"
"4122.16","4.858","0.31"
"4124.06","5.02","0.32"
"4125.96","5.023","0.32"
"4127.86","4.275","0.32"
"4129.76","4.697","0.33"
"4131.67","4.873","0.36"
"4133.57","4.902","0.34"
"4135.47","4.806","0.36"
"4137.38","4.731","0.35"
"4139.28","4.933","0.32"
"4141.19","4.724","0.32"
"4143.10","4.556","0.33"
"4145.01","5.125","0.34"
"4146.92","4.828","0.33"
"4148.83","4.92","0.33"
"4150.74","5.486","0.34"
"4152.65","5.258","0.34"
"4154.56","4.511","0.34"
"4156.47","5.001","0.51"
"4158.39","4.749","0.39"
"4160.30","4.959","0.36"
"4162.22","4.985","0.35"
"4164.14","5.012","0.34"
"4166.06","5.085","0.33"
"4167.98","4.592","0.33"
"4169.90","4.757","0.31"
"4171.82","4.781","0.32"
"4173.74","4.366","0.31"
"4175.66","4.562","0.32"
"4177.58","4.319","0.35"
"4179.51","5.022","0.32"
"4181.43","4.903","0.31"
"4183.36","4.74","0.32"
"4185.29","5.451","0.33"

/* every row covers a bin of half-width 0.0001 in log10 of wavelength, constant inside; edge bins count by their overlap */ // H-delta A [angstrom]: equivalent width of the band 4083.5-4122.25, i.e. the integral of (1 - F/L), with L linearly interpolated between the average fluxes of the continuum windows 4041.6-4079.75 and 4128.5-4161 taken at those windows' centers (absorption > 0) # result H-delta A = 7.4 angstrom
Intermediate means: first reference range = 4.74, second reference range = 4.88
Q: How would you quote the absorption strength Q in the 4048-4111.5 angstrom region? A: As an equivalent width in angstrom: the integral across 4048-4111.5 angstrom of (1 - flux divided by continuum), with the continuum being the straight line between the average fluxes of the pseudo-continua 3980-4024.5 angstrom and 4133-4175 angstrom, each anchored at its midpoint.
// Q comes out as 7.4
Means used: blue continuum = 4.74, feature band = 4.24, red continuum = 4.86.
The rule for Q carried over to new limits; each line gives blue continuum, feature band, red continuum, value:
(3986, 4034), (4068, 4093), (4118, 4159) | 2.3 angstrom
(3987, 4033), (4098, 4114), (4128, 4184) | 4.7 angstrom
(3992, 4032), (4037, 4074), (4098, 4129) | -1.8 angstrom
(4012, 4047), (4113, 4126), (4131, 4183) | 1.2 angstrom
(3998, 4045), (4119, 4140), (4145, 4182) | 0.7 angstrom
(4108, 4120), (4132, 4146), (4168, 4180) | -1.8 angstrom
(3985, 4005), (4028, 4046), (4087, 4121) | -4.0 angstrom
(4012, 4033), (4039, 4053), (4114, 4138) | 0.1 angstrom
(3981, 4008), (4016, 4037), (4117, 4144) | -4.1 angstrom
